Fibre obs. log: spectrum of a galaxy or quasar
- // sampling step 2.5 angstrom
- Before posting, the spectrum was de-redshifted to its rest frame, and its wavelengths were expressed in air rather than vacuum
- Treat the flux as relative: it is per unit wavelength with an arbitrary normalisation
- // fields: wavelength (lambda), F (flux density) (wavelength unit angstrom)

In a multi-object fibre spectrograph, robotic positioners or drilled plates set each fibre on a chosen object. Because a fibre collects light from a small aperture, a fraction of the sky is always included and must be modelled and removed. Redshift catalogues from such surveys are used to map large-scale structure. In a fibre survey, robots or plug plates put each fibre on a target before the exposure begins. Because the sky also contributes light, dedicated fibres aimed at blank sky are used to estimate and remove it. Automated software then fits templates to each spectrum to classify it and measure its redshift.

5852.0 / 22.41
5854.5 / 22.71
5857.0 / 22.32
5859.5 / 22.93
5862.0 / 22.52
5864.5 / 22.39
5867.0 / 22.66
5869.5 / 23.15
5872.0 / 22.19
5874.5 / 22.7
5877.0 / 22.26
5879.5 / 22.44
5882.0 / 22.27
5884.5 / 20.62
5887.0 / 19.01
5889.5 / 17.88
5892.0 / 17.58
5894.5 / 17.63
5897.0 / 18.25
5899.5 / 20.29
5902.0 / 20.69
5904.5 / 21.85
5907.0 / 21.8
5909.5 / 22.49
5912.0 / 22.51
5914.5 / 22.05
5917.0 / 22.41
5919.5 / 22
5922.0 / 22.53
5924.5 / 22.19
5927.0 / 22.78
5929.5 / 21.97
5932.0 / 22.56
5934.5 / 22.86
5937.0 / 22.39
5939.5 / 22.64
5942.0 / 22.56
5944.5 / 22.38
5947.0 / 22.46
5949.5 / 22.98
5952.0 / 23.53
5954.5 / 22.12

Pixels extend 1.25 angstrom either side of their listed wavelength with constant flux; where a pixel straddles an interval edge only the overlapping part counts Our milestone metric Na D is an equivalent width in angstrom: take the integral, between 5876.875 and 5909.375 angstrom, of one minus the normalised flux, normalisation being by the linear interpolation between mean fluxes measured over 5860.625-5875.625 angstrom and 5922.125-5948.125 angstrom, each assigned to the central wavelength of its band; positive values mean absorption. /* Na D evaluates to 3.4 angstrom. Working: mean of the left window 22.6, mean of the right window 22.5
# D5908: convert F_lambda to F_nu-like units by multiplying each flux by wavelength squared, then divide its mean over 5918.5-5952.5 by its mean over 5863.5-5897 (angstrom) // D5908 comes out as 1.10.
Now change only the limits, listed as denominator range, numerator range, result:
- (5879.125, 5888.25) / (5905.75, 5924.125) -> 1.07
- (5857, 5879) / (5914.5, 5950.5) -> 1.02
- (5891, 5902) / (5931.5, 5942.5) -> 1.22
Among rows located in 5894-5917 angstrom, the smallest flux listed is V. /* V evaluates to 17.63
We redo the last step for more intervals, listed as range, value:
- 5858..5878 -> 22.19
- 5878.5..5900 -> 17.58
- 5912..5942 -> 21.97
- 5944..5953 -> 22.38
